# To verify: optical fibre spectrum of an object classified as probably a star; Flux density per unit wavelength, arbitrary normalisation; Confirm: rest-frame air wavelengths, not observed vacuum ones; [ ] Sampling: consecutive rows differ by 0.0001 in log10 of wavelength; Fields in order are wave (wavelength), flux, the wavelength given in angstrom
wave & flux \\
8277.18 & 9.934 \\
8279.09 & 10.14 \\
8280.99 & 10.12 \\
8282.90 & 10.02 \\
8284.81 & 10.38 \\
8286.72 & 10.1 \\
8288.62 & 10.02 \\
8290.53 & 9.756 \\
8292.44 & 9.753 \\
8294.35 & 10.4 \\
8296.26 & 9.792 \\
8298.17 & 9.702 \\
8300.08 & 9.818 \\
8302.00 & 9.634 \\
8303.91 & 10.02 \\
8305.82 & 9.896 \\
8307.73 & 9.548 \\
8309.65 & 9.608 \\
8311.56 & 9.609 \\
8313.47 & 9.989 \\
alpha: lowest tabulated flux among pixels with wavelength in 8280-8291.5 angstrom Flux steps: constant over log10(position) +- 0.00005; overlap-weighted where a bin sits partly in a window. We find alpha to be 9.756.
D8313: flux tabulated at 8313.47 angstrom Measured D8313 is 9.989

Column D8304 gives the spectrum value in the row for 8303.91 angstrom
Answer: 10.02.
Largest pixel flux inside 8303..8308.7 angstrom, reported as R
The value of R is 10.02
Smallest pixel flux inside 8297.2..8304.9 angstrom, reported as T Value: 9.634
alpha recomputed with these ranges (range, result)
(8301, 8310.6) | 9.548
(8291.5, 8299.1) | 9.702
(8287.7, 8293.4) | 9.753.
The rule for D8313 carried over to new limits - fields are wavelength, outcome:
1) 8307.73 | 9.548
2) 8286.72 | 10.1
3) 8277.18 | 9.934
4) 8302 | 9.634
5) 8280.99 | 10.12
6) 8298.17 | 9.702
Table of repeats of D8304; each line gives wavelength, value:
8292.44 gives 9.753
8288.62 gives 10.02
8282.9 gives 10.02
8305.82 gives 9.896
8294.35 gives 10.4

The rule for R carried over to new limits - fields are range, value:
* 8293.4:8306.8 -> 10.4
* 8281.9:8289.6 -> 10.38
